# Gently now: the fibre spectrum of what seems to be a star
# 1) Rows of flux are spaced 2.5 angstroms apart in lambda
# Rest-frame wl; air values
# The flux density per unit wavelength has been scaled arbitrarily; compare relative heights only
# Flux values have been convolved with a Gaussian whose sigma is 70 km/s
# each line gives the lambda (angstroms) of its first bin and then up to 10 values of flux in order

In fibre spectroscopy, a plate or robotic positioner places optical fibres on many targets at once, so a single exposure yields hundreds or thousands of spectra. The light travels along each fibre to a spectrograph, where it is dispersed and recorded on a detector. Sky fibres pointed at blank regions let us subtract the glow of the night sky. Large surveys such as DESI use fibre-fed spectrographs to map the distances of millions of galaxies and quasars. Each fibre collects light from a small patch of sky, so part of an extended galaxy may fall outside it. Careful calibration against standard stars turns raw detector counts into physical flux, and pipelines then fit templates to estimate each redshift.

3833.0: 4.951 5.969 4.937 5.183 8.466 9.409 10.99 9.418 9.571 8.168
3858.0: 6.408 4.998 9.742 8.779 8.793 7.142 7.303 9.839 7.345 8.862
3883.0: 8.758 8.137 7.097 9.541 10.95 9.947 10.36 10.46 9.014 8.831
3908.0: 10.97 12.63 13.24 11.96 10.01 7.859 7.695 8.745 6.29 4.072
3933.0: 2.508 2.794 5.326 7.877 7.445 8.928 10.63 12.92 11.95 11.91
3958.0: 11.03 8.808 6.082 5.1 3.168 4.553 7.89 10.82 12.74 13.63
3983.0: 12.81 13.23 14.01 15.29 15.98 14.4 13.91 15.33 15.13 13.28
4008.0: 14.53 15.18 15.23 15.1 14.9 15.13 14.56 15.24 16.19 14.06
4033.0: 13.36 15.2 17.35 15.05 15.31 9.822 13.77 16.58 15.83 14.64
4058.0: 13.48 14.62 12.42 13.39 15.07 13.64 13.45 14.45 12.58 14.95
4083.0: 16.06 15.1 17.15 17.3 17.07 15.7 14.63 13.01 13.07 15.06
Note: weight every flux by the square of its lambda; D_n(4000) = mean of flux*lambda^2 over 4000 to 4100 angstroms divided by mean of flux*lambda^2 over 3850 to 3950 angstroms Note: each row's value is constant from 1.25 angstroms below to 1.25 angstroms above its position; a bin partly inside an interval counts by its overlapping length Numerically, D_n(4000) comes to 1.88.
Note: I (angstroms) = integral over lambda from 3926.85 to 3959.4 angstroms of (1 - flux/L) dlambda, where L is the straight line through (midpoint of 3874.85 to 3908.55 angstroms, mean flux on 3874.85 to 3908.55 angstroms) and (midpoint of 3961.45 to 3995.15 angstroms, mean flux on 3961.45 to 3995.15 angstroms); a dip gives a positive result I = 6.7 angstroms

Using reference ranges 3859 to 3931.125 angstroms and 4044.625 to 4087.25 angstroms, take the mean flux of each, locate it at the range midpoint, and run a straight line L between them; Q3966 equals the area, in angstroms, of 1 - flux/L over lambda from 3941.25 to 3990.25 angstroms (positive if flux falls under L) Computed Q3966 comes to 5.23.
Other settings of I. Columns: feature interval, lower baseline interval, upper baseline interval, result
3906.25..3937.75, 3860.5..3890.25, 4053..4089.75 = 4.8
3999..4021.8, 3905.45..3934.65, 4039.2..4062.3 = -4.2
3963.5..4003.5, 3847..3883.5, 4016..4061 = 3.9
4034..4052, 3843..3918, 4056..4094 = -1.2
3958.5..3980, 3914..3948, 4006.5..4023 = 6.1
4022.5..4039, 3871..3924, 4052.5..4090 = -2.2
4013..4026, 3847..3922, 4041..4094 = -1.8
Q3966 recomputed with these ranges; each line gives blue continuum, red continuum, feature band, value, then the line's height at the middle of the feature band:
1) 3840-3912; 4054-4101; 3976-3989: -1.25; 12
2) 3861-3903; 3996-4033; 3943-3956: 1.14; 11.9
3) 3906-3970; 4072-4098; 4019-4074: -4.11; 13.5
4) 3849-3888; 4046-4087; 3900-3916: -2.65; 9.42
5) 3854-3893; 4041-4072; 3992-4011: -3.70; 12.3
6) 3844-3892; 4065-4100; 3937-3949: 3.04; 10.8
